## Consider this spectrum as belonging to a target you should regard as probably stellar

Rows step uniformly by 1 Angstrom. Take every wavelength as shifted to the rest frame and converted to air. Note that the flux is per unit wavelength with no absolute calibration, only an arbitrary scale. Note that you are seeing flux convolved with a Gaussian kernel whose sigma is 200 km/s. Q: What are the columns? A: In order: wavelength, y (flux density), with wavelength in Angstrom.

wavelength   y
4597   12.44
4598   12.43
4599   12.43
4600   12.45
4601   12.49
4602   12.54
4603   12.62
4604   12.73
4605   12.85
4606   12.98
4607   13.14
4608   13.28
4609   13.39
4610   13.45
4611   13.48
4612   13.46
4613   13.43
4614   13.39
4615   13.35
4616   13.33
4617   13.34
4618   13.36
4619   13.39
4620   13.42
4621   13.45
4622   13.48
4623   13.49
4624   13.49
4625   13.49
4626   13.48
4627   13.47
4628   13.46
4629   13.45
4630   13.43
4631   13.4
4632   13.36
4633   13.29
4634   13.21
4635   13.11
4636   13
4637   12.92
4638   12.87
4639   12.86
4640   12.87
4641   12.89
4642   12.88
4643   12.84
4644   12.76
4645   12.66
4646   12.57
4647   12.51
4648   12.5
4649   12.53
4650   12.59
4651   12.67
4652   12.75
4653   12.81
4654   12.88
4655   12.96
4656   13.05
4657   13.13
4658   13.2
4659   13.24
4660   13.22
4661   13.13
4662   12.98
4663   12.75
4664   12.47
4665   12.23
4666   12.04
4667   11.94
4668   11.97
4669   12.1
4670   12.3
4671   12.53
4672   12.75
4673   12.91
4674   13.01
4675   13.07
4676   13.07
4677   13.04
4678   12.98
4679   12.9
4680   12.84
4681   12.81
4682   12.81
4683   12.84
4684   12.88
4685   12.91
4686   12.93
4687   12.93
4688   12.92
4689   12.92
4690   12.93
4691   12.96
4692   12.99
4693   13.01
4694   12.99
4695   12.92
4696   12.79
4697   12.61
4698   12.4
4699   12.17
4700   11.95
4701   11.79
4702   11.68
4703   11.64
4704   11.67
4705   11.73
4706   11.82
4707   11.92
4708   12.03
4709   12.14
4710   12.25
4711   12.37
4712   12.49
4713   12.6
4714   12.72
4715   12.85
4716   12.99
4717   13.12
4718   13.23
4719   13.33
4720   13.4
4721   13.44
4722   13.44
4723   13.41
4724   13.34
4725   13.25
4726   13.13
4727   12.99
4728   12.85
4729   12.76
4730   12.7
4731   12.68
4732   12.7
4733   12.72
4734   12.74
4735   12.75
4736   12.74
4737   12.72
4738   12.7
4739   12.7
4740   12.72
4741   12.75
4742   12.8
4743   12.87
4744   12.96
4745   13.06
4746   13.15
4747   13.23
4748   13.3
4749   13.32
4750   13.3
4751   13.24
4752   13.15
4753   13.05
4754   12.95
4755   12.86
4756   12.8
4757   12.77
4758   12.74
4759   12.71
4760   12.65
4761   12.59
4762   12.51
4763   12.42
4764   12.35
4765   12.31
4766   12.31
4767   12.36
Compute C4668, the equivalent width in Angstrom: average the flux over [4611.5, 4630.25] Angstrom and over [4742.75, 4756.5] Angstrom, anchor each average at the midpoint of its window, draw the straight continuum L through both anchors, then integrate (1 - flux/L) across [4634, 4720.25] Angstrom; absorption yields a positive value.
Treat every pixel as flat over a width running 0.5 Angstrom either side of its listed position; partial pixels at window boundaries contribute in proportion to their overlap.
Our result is 3.9 Angstrom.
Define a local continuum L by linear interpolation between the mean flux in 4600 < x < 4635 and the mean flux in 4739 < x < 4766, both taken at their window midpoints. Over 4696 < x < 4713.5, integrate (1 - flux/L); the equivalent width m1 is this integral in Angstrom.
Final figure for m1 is 1.2 Angstrom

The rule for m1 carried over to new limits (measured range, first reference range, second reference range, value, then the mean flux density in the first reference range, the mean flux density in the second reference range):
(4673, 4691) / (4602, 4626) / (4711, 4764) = 0.21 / 13.3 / 12.9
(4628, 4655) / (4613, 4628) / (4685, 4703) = 0.57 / 13.4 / 12.6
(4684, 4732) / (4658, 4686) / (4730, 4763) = 0.43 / 12.7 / 12.9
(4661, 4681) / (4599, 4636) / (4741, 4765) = 0.69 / 13.2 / 12.9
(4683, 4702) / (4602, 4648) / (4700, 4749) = 0.24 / 13.2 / 12.7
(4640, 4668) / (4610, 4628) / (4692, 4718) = 0.57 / 13.4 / 12.4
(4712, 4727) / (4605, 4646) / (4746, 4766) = -0.20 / 13.2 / 12.8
